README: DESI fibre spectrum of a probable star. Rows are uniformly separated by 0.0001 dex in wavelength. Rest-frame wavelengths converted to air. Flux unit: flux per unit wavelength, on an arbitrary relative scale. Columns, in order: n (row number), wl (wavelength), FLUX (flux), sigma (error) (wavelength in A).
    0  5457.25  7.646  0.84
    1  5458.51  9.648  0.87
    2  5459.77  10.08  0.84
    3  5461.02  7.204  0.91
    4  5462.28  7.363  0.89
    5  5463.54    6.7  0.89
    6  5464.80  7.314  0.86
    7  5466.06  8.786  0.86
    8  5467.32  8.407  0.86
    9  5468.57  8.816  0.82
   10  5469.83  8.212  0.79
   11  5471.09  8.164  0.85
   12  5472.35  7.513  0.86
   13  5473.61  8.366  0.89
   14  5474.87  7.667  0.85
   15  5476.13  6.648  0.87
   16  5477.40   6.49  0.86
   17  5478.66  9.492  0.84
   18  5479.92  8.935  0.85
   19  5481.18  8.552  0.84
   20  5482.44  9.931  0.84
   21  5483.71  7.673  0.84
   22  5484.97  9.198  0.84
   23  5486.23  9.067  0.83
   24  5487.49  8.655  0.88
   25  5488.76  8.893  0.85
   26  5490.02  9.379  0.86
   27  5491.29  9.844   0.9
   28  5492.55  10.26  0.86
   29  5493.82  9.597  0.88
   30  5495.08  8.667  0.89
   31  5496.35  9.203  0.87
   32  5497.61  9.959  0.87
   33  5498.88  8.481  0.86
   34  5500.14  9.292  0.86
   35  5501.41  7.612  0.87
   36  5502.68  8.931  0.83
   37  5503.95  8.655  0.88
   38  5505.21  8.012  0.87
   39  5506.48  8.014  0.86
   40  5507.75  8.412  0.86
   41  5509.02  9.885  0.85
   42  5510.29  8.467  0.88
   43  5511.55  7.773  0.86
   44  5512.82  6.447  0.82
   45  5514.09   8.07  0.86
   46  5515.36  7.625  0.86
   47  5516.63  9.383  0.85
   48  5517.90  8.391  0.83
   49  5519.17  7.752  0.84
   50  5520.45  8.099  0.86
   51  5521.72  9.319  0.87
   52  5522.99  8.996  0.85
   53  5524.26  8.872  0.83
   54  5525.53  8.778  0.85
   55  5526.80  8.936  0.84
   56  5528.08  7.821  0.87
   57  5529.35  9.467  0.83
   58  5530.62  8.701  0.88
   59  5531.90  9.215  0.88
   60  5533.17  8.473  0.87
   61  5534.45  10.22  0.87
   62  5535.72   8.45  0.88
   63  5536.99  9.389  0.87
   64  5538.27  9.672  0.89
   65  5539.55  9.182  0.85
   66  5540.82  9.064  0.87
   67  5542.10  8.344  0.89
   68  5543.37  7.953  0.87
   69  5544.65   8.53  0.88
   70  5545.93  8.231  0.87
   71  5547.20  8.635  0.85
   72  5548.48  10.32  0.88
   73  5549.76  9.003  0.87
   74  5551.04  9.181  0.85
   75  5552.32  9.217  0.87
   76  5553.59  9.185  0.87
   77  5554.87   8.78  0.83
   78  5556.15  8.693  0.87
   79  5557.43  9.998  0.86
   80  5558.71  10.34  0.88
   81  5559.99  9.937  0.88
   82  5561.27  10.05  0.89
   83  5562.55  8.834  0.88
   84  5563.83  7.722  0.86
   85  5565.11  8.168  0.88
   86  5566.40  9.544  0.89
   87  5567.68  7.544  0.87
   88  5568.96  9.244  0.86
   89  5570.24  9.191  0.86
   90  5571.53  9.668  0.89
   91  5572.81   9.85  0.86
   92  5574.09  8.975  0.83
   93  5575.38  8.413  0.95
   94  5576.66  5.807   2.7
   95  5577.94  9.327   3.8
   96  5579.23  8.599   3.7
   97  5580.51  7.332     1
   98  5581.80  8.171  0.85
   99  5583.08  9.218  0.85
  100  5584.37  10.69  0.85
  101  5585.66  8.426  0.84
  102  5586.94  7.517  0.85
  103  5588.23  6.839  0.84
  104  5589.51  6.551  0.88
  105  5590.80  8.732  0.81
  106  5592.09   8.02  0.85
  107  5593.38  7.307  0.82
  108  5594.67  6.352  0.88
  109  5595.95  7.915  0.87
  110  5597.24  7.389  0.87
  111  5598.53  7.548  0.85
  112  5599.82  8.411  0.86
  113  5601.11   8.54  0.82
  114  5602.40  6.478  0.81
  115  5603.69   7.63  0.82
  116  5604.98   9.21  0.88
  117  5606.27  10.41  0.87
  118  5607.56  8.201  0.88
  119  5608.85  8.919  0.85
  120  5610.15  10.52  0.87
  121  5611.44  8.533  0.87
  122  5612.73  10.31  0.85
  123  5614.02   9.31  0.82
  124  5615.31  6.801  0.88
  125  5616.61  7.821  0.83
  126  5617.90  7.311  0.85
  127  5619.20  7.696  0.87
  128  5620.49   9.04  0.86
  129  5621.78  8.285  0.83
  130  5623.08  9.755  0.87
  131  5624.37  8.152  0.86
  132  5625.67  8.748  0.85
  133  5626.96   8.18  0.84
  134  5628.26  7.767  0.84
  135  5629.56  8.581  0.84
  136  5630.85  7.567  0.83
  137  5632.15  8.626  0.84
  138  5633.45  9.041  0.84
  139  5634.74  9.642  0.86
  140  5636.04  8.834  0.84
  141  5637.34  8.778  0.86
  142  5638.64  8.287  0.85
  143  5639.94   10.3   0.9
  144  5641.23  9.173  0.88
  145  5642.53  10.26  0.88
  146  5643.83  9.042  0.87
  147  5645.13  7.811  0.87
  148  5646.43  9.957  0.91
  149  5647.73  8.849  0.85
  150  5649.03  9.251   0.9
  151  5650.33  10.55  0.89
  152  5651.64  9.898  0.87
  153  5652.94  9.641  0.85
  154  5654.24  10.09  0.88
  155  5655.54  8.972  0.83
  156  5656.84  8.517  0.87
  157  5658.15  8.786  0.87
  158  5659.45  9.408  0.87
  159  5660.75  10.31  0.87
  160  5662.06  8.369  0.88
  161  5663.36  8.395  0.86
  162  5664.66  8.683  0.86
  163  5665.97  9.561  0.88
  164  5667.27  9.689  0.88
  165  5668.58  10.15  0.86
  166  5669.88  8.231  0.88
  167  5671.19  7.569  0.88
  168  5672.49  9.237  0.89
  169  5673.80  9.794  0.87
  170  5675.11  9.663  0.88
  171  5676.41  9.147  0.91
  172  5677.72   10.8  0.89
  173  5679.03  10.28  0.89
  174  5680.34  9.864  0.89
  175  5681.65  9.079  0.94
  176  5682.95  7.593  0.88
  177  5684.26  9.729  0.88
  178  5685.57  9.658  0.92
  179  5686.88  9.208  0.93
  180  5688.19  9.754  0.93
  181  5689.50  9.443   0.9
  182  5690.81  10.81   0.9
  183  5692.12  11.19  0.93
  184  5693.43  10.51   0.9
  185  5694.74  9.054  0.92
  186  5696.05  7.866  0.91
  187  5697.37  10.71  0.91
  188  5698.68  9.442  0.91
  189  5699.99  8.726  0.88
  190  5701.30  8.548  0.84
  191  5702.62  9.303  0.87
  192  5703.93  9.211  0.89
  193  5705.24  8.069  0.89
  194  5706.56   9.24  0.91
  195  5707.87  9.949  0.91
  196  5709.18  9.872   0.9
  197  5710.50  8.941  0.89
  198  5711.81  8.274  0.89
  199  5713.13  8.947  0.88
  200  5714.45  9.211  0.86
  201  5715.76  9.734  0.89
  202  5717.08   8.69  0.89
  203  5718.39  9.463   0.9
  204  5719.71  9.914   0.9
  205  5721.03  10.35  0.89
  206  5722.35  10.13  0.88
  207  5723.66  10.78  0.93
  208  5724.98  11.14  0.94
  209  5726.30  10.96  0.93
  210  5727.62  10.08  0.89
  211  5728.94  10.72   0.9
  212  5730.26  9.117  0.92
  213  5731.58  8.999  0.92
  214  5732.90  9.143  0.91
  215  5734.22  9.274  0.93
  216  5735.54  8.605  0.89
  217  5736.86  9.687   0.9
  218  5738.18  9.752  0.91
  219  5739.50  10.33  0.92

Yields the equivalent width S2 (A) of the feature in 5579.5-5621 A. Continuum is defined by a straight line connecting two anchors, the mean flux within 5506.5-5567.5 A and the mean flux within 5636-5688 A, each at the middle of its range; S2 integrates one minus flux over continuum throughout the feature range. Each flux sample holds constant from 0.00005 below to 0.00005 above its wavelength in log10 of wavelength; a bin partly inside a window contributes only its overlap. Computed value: 3.8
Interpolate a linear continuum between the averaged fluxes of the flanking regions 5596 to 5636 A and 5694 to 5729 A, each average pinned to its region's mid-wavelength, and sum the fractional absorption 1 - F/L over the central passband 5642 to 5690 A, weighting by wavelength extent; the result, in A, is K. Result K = -1.7 A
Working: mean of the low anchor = 8.48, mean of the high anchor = 9.51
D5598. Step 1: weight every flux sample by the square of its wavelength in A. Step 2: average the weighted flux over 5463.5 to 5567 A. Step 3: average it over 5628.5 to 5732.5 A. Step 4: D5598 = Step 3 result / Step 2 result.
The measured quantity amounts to 1.14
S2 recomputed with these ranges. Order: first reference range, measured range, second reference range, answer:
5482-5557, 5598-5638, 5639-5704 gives 2.8 A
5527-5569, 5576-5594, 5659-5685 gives 2.1 A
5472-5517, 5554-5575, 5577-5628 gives -1.9 A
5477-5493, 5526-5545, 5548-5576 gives 0.4 A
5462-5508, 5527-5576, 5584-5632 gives -3.8 A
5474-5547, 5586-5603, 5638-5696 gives 2.9 A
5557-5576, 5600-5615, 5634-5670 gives 0.6 A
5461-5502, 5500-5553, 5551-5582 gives 0.2 A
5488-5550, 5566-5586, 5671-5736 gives 0.6 A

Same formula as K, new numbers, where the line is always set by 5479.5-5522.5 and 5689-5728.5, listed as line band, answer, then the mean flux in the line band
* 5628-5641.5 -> 0.7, 8.8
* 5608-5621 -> 0.8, 8.61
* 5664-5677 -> 0.4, 9.18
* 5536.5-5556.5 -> -0.1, 8.96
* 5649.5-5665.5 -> 0.2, 9.3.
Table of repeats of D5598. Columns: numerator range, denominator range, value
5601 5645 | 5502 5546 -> 1.04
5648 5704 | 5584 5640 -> 1.15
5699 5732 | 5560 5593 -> 1.18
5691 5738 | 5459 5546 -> 1.20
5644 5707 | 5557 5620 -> 1.14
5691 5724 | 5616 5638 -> 1.15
